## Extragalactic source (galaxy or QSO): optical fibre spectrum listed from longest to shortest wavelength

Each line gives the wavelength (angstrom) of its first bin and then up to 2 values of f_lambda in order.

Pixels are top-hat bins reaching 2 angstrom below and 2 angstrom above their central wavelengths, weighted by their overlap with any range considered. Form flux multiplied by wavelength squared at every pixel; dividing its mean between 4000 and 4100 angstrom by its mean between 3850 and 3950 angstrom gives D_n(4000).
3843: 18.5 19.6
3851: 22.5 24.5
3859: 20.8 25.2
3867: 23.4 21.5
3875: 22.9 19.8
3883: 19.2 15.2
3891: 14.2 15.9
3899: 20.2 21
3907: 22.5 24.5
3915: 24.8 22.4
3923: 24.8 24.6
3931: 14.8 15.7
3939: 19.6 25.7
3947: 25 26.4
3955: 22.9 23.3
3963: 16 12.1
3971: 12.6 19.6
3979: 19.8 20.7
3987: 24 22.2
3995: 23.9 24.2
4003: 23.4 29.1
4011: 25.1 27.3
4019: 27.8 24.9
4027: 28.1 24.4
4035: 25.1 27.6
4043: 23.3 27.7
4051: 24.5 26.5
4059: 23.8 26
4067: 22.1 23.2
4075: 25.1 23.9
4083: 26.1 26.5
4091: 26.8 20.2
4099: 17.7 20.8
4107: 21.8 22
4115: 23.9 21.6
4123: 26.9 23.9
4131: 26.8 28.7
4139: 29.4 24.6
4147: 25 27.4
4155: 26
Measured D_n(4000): 1.3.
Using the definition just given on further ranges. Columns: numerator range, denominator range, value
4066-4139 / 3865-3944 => 1.29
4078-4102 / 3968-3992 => 1.27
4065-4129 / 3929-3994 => 1.24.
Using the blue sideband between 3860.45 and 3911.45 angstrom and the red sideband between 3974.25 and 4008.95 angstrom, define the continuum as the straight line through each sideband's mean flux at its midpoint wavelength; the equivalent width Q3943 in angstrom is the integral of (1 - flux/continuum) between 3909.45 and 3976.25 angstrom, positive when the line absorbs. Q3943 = 2.7 angstrom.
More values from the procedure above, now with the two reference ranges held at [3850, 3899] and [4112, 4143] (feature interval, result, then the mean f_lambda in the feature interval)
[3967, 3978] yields 3.3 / 15.7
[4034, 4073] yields -1.4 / 25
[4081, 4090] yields -0.6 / 26.4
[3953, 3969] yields 2.6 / 18.6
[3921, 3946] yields 0.7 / 21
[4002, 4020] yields -2.6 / 26.6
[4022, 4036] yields -1.2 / 25.7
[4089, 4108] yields 2.7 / 21.4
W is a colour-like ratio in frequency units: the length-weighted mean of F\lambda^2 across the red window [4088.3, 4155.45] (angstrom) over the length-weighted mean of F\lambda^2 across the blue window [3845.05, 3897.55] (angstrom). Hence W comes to 1.4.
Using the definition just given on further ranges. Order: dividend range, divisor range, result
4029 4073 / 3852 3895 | 1.33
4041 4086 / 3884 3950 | 1.28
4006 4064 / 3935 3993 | 1.31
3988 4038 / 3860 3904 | 1.37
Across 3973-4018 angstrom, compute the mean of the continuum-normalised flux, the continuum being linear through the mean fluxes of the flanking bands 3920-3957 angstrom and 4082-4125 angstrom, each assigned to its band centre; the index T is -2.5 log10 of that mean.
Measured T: -0.06 mag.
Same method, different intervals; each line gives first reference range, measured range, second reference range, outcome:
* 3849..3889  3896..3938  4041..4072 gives 0.047 mag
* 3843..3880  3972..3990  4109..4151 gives 0.145 mag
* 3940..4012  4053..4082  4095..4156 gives -0.049 mag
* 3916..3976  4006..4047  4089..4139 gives -0.193 mag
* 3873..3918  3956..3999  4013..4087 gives 0.165 mag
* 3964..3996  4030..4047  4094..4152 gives -0.201 mag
